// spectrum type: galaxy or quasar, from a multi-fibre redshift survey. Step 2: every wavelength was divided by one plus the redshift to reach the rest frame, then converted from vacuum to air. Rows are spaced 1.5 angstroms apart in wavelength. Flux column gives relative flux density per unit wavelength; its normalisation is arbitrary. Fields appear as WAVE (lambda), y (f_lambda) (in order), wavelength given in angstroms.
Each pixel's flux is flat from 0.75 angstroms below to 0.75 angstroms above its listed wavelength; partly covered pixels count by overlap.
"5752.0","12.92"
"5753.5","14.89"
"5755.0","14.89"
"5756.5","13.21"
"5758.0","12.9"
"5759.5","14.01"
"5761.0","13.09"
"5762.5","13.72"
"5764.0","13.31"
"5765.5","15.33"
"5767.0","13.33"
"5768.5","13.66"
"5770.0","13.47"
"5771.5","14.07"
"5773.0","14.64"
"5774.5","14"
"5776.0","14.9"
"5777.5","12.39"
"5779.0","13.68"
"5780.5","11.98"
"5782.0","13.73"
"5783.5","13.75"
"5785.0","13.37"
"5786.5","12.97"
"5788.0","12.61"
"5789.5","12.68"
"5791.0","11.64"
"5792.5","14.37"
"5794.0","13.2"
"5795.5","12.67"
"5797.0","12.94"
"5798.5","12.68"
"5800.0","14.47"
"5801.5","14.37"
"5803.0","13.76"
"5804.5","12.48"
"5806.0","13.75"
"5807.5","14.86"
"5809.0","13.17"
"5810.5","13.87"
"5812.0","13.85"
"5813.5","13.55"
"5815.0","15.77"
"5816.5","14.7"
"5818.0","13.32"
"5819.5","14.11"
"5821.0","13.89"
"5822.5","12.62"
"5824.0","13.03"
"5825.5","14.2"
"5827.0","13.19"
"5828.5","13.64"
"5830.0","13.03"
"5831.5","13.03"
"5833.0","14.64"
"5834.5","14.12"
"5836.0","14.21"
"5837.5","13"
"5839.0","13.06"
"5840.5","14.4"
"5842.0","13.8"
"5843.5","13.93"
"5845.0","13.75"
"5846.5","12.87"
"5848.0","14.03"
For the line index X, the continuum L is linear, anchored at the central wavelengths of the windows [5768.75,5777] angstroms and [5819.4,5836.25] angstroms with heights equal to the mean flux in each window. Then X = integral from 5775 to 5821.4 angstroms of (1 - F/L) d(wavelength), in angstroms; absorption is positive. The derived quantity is 1.2 angstroms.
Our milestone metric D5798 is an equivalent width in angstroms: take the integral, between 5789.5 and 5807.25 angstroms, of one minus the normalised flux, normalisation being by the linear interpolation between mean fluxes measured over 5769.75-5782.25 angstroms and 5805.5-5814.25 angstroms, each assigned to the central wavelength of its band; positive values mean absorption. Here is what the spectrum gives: 0.6 angstroms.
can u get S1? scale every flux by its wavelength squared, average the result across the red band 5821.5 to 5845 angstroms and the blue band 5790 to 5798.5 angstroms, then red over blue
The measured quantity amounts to 1.07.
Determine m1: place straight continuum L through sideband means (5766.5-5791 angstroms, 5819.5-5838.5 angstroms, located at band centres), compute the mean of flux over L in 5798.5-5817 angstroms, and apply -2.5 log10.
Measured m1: -0.04 mag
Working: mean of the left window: 13.4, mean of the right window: 13.6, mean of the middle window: 14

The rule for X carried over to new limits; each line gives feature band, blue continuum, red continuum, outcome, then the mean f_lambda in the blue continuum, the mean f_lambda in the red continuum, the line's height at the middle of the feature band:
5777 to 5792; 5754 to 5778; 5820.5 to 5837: 0.92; 13.8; 13.6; 13.8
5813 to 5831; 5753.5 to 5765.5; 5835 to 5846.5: -0.05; 13.8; 13.7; 13.7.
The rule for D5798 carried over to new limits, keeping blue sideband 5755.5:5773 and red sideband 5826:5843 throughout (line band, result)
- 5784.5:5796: 0.6 angstroms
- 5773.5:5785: 0.2 angstroms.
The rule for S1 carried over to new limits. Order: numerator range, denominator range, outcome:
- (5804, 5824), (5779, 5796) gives 1.07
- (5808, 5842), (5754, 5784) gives 1.02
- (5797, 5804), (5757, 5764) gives 1.03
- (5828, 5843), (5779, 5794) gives 1.07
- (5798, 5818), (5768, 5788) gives 1.04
